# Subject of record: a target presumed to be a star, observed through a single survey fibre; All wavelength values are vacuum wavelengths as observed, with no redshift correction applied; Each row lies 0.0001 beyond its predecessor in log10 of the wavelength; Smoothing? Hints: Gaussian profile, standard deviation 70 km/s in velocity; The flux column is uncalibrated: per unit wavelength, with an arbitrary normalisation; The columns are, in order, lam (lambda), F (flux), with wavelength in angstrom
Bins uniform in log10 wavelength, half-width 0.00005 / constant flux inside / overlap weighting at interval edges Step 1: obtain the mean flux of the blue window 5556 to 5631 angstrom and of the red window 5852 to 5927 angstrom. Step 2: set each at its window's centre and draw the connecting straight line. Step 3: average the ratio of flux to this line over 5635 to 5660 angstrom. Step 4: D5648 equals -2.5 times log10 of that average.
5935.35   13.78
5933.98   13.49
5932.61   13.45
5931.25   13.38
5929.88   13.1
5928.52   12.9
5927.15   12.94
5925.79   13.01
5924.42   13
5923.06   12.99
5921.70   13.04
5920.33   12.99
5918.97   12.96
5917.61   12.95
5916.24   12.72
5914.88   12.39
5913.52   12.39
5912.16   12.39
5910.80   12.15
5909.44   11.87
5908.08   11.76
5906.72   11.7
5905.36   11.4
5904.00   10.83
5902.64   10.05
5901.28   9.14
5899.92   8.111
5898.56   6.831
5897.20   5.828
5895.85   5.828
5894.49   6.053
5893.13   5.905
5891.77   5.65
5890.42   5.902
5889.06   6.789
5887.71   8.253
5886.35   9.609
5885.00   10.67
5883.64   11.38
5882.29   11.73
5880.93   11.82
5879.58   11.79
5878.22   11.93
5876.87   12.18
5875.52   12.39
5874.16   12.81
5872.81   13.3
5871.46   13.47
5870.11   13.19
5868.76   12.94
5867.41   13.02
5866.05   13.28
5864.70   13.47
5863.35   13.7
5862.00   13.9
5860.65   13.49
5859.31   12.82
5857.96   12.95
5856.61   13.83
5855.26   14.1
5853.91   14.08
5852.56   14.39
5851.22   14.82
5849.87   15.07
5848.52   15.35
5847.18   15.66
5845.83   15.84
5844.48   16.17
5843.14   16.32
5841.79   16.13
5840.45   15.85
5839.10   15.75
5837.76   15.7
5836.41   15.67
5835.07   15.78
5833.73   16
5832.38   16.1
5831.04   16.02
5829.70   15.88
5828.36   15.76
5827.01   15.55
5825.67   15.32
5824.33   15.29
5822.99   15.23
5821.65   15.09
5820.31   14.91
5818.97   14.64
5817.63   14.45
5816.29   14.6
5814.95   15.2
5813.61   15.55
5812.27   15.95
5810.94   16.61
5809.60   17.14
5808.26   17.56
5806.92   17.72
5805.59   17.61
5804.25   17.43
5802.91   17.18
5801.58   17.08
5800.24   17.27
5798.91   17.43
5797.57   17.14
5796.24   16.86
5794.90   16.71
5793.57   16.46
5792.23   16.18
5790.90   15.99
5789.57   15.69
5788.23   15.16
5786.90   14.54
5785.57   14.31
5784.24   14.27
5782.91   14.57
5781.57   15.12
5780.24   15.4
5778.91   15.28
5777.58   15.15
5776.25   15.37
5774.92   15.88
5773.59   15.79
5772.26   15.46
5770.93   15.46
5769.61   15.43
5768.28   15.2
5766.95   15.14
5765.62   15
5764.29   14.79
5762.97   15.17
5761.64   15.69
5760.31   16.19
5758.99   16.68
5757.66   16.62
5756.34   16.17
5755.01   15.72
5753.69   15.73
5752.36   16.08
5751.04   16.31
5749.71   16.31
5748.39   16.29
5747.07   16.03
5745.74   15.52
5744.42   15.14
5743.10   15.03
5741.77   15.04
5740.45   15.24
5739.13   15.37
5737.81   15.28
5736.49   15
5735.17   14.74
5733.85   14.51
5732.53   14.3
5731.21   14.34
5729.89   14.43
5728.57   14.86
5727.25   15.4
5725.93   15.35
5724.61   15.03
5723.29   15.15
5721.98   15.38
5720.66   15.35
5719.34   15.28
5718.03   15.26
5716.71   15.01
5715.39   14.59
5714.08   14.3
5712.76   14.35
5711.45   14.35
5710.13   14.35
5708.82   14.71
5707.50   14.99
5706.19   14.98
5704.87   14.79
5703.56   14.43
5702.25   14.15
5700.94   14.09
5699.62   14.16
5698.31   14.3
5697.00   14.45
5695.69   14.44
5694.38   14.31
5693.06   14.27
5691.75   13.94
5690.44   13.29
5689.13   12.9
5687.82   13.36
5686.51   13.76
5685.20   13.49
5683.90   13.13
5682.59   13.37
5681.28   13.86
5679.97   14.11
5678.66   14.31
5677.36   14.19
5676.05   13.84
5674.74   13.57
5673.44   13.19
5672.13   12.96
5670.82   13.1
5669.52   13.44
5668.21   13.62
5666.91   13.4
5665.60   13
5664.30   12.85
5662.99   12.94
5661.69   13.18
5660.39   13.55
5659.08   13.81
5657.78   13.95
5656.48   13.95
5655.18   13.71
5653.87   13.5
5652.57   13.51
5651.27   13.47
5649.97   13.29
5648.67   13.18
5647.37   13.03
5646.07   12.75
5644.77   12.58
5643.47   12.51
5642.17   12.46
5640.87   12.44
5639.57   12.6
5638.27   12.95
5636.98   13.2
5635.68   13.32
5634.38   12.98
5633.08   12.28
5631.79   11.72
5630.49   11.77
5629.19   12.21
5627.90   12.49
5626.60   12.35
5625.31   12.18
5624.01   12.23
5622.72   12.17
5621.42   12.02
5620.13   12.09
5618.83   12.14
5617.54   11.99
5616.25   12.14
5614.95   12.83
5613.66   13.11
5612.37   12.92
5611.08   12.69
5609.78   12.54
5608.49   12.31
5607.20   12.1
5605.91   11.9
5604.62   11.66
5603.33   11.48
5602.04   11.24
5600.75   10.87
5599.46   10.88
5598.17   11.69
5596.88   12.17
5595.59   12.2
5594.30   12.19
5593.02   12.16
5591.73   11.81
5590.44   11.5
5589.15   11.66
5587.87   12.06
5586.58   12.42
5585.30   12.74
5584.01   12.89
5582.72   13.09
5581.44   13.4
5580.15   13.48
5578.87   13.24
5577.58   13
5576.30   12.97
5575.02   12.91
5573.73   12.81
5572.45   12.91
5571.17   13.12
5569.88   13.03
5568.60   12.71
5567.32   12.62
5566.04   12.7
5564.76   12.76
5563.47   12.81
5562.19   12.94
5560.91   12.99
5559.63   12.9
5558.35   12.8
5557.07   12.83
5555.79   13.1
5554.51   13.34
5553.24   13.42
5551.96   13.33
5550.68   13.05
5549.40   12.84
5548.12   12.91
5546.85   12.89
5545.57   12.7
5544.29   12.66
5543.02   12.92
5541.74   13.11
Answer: -0.08 mag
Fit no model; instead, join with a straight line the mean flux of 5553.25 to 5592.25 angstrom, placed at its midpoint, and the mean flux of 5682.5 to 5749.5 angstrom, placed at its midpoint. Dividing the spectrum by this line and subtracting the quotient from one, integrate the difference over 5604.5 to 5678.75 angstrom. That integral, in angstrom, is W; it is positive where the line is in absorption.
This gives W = 4.5 angstrom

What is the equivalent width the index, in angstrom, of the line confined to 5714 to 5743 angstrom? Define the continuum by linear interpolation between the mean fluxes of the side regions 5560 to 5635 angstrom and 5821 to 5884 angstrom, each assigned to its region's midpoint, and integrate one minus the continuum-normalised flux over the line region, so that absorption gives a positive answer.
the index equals -3.5 angstrom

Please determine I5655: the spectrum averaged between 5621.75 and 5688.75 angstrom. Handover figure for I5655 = 13.1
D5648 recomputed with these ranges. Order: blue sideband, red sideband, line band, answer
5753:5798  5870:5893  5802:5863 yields -0.20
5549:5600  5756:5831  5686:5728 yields 0.00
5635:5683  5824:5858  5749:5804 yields -0.08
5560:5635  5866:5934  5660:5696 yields -0.13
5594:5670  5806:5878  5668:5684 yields -0.04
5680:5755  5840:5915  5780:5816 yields -0.22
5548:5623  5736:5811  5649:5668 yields 0.03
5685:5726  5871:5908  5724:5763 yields -0.15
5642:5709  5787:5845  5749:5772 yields -0.04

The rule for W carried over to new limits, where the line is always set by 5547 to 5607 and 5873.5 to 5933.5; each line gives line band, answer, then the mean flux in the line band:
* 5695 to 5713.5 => -4.0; 14.5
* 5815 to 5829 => -4.7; 15.1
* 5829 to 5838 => -3.7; 15.9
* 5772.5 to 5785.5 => -4.1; 15.2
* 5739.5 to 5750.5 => -3.7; 15.6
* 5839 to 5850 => -4.6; 15.8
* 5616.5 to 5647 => -0.4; 12.4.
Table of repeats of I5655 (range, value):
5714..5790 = 15.3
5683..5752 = 14.7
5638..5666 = 13.2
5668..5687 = 13.6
